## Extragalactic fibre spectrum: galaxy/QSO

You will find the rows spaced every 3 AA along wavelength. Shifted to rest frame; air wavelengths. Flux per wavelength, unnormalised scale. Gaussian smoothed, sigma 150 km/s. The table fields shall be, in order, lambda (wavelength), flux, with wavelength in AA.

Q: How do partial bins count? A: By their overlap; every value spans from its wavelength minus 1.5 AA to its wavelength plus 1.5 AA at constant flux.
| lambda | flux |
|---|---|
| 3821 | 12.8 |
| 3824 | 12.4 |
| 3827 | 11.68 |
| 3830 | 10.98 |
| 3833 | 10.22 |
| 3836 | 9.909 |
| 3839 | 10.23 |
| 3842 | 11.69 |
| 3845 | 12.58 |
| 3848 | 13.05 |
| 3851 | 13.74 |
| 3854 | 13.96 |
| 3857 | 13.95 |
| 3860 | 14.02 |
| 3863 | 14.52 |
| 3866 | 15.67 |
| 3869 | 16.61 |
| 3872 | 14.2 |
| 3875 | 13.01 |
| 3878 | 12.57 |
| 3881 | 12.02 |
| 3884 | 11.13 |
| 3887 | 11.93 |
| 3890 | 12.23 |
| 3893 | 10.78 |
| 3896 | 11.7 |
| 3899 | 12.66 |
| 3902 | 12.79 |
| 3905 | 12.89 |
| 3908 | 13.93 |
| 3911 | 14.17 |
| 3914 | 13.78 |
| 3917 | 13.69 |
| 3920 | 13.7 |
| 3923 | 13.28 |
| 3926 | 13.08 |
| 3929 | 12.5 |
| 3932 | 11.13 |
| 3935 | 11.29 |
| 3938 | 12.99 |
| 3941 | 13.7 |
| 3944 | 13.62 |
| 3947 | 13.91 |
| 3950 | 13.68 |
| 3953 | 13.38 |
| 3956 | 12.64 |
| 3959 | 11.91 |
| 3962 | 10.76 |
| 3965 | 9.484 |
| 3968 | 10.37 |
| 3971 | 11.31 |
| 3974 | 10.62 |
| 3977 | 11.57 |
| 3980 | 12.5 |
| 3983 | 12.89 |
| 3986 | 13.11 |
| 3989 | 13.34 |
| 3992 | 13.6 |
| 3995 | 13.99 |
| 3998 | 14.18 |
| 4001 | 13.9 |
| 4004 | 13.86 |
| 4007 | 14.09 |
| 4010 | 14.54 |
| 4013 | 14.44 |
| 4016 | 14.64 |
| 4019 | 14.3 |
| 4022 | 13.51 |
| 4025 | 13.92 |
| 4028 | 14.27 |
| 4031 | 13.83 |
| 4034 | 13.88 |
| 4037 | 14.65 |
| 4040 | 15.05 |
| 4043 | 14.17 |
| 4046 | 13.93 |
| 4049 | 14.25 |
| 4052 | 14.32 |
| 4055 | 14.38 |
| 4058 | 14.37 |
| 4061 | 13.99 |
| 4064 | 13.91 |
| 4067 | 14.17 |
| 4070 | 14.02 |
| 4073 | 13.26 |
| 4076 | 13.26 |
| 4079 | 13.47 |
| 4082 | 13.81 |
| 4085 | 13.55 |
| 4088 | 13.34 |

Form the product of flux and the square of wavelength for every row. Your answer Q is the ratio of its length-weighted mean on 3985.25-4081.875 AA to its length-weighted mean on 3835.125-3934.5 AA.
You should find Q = 1.2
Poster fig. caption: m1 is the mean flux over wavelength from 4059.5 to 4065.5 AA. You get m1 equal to 14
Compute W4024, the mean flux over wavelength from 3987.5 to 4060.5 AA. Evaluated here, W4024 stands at 14.1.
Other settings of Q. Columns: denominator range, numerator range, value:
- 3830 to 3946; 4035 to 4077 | 1.20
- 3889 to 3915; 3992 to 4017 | 1.17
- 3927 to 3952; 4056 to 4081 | 1.14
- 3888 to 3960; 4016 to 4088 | 1.16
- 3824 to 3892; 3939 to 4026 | 1.09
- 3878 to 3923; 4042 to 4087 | 1.19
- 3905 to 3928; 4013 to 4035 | 1.09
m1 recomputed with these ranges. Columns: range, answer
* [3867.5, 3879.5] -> 14.1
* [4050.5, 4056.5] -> 14.3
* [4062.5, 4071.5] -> 14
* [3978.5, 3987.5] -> 12.8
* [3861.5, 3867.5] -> 15.1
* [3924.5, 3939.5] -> 12.2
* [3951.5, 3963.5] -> 12.2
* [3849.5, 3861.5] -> 13.9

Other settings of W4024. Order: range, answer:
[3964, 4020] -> 13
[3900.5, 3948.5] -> 13.2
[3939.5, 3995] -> 12.4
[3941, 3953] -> 13.7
